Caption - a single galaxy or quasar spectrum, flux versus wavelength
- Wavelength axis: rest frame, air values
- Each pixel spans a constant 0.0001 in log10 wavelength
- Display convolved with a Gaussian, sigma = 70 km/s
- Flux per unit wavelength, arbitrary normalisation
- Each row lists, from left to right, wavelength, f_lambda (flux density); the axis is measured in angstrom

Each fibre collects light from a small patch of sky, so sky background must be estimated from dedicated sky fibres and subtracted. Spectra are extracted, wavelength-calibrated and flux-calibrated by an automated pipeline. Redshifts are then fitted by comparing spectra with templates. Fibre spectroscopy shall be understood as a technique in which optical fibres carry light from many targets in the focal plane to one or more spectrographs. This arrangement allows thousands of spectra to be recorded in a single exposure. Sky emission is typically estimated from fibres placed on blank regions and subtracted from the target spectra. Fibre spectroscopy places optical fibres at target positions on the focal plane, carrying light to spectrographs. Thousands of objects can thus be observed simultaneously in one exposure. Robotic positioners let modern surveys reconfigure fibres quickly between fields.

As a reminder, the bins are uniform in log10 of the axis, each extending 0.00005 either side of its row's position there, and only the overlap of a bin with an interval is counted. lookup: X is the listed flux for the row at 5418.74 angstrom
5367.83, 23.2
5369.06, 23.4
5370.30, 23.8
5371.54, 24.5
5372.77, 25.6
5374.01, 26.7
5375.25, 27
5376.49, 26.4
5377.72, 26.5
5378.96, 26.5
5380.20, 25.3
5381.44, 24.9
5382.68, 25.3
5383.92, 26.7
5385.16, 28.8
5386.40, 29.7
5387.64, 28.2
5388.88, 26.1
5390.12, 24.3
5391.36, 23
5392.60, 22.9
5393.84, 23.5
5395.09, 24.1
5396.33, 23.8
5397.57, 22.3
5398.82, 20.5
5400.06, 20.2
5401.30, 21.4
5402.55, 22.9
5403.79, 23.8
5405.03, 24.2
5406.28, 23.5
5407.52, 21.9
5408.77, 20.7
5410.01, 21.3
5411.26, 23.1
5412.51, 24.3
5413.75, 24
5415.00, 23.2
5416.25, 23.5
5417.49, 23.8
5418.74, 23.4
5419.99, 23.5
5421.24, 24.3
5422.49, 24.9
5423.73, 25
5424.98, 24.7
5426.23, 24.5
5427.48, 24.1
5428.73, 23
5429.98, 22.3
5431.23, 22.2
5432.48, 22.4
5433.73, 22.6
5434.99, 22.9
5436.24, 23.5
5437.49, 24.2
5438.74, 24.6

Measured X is 23.4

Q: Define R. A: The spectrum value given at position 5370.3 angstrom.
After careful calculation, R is 23.8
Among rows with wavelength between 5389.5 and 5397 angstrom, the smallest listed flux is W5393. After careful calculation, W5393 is 22.9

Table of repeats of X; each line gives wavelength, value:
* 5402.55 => 22.9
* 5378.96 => 26.5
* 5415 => 23.2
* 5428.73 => 23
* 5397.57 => 22.3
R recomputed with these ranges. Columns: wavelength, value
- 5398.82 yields 20.5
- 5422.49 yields 24.9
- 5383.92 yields 26.7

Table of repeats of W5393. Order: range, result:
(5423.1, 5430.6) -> 22.3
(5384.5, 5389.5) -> 26.1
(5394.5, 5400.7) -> 20.2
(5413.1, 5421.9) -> 23.2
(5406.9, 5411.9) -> 20.7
